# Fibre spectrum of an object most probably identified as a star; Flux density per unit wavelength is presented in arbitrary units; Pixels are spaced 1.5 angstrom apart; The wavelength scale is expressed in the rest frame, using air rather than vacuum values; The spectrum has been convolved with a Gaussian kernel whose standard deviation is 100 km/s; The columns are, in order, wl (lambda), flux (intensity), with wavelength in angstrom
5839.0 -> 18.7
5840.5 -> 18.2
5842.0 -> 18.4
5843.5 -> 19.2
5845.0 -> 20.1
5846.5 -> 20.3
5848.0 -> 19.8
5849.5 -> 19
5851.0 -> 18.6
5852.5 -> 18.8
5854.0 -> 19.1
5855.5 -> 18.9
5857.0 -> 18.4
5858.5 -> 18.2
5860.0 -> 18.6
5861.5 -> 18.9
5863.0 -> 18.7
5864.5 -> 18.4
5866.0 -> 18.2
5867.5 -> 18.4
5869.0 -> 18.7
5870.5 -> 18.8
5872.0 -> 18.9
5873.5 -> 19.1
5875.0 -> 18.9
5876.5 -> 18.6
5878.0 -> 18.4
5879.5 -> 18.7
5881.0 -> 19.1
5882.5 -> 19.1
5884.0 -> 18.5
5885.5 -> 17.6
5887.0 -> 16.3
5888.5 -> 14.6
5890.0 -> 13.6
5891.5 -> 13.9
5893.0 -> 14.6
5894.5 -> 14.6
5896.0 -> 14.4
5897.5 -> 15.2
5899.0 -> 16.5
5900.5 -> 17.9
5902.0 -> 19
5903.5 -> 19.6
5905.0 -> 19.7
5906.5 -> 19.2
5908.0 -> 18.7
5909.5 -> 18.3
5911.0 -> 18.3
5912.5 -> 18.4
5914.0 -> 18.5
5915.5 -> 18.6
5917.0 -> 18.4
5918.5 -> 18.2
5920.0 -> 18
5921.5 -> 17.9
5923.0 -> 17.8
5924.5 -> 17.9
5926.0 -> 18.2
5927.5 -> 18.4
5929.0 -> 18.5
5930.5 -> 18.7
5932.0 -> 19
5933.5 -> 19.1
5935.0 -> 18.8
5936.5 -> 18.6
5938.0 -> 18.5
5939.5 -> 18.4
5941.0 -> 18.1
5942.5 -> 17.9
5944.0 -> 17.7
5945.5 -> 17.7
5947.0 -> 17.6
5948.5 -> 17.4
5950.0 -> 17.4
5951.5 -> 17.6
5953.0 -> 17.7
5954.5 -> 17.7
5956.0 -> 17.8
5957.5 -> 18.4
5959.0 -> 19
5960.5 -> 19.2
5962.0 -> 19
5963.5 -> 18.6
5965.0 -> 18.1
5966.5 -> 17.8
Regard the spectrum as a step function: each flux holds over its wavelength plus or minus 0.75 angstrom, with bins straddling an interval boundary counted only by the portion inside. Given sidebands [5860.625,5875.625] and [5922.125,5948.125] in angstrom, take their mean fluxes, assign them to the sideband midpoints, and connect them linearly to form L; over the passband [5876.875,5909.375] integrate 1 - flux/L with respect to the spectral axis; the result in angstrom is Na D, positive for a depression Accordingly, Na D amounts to 2.4 angstrom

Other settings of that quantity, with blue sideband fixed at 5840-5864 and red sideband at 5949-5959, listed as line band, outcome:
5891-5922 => 1.4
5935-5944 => -0.1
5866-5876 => 0.0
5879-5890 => 0.7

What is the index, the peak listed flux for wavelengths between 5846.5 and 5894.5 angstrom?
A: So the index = 20.3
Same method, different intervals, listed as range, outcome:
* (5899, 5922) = 19.7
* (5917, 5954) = 19.1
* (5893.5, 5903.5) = 19.6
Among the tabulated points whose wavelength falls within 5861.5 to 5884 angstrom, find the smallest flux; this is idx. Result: 18.2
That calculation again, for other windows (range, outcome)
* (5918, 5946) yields 17.7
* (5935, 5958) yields 17.4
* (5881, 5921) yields 13.6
